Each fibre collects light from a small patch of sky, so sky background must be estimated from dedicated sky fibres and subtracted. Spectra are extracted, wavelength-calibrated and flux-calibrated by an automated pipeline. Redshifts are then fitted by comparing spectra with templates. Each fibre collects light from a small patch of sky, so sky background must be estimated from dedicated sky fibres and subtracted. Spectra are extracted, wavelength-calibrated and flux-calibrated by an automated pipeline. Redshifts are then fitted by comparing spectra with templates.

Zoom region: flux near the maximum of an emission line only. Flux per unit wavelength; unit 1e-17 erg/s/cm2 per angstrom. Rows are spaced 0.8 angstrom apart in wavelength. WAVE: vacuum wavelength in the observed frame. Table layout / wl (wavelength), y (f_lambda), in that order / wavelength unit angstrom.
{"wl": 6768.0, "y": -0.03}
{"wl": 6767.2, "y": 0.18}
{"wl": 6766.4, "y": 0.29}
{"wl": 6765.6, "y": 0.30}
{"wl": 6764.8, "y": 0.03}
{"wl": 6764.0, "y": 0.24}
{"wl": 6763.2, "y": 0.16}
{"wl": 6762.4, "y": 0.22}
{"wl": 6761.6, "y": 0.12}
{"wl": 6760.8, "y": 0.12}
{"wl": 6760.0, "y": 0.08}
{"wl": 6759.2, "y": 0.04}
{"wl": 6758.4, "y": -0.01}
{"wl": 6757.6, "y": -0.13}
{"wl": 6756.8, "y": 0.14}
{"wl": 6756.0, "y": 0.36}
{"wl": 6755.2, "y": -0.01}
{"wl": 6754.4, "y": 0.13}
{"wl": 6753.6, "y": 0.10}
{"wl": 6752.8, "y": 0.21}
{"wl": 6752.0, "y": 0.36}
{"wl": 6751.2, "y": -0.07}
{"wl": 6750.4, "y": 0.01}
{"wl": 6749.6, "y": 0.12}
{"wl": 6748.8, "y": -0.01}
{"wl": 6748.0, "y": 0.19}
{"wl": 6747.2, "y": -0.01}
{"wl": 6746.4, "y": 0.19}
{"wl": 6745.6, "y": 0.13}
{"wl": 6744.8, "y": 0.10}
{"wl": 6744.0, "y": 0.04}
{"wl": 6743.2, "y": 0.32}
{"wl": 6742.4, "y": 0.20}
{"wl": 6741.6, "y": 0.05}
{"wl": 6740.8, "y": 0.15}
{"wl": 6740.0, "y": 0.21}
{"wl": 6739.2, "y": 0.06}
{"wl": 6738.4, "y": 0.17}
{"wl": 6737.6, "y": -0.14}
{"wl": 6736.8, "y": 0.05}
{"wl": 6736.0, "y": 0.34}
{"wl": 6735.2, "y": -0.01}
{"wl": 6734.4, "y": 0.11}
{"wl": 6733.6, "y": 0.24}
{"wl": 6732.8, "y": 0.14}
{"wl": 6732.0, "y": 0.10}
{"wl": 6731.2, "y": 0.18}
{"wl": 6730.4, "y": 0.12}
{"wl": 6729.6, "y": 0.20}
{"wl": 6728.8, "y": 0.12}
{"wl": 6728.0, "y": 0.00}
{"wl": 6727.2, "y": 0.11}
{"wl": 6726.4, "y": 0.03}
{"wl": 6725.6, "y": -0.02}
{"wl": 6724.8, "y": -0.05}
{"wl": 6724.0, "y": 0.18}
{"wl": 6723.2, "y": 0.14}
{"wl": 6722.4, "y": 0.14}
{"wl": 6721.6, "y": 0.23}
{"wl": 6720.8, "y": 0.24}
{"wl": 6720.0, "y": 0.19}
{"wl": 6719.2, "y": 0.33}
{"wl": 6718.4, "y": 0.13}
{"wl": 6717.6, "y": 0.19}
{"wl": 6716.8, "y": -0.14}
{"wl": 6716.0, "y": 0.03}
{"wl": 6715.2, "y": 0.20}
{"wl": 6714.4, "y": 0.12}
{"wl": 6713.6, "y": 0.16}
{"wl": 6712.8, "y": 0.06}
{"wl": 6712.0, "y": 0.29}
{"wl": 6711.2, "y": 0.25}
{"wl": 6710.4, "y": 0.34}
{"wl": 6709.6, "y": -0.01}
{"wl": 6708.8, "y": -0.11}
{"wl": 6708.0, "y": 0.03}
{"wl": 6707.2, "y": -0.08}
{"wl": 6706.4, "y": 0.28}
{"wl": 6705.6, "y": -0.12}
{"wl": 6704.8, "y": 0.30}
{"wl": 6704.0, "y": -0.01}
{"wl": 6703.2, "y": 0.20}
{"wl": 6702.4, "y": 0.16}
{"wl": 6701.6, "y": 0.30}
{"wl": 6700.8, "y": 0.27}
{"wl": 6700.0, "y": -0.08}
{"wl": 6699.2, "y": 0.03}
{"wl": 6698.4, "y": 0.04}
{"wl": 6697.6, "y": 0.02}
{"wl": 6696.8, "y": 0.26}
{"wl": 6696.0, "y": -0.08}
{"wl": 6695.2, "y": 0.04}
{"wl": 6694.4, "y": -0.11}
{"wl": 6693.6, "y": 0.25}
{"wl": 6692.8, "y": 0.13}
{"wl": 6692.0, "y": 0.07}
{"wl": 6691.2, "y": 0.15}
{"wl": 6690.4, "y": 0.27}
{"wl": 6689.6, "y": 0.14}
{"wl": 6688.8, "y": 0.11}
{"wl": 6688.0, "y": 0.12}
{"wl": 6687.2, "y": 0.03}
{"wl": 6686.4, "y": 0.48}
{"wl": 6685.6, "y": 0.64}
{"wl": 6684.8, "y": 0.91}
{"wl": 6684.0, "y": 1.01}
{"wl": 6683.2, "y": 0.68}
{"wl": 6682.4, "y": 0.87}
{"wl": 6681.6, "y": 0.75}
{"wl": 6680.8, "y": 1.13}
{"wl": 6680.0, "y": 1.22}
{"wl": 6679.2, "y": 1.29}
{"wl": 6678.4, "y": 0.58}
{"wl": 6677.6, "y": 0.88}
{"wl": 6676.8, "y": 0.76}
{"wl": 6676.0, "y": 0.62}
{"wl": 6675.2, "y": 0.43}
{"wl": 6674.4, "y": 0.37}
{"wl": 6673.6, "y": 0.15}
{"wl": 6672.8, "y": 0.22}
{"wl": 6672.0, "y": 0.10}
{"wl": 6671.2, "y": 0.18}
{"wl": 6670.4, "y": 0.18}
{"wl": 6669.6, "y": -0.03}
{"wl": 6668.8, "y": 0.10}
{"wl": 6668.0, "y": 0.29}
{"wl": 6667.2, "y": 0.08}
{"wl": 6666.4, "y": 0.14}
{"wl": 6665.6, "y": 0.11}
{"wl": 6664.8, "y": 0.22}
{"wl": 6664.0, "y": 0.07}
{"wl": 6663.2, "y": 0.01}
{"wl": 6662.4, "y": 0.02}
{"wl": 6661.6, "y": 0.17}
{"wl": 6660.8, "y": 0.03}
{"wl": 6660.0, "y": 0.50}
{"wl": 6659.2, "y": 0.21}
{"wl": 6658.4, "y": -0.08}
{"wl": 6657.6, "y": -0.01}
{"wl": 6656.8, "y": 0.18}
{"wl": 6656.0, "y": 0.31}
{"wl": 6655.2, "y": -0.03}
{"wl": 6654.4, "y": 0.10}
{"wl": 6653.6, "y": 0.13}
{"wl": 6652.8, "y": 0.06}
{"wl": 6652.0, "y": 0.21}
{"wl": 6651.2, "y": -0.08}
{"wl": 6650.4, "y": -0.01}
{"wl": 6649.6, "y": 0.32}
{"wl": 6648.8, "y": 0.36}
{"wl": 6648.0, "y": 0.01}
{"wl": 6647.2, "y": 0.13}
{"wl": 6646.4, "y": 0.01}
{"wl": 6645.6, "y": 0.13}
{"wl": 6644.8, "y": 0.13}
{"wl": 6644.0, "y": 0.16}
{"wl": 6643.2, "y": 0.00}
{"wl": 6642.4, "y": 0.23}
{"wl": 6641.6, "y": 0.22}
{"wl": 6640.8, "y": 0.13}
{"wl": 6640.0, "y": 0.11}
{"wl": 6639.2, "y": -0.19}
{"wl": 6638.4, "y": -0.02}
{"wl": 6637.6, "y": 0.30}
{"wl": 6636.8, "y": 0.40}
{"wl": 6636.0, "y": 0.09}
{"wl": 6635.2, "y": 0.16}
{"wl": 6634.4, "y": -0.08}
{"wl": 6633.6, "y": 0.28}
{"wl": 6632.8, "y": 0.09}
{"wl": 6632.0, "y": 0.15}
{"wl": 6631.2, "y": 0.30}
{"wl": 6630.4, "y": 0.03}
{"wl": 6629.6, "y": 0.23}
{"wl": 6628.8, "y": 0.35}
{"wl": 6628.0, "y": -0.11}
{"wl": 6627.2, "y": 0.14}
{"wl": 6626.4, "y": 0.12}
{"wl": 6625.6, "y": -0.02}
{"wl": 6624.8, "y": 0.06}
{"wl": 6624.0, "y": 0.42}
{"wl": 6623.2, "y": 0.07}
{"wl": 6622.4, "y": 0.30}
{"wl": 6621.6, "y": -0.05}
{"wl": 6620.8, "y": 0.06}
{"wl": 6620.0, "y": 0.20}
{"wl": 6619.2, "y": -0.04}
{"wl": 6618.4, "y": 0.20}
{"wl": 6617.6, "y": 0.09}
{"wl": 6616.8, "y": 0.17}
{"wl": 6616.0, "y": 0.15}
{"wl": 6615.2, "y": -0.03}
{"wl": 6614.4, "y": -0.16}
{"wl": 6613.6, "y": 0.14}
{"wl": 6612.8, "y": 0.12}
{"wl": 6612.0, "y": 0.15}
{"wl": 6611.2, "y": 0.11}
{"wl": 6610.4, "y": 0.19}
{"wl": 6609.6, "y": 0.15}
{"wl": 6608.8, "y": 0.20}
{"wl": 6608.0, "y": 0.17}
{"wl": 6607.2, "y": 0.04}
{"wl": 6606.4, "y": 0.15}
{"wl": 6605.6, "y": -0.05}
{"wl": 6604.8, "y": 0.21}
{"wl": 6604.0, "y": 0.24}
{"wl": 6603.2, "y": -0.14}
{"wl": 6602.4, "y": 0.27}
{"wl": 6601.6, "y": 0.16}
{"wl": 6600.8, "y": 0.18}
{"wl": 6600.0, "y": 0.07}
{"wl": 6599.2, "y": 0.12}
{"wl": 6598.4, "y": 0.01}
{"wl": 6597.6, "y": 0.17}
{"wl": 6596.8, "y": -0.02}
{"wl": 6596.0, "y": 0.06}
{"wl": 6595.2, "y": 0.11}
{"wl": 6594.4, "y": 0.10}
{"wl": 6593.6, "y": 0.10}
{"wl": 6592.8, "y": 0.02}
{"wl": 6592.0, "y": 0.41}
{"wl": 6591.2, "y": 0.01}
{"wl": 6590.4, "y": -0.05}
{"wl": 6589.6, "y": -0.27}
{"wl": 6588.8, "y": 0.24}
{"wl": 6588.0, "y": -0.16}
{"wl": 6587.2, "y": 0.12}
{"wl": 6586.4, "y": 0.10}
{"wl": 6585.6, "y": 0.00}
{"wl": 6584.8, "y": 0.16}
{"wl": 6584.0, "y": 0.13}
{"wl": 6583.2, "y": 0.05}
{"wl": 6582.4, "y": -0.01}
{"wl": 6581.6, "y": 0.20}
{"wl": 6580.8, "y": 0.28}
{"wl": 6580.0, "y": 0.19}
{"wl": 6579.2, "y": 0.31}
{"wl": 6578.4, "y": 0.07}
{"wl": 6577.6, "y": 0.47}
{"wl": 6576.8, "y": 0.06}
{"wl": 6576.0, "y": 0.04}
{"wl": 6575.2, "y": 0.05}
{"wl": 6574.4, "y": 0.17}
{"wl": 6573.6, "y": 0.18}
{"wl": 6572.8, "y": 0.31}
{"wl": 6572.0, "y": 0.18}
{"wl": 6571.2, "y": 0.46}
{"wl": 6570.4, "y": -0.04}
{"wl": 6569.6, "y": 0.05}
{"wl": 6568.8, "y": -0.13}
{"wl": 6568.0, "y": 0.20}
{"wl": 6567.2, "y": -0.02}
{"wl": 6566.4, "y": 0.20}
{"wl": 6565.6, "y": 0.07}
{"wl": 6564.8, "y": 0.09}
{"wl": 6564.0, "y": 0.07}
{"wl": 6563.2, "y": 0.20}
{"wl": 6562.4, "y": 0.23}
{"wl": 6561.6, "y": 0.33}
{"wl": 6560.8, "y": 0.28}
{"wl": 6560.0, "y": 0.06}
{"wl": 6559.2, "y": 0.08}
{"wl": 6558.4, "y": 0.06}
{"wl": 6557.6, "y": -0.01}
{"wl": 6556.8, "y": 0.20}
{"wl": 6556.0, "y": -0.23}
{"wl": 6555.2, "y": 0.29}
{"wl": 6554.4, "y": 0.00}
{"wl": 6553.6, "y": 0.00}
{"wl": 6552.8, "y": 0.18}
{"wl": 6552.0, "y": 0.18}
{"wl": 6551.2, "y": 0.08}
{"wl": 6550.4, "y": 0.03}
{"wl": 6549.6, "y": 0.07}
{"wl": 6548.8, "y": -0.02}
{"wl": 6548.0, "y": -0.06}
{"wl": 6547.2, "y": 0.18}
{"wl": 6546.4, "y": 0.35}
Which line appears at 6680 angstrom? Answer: [O II]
